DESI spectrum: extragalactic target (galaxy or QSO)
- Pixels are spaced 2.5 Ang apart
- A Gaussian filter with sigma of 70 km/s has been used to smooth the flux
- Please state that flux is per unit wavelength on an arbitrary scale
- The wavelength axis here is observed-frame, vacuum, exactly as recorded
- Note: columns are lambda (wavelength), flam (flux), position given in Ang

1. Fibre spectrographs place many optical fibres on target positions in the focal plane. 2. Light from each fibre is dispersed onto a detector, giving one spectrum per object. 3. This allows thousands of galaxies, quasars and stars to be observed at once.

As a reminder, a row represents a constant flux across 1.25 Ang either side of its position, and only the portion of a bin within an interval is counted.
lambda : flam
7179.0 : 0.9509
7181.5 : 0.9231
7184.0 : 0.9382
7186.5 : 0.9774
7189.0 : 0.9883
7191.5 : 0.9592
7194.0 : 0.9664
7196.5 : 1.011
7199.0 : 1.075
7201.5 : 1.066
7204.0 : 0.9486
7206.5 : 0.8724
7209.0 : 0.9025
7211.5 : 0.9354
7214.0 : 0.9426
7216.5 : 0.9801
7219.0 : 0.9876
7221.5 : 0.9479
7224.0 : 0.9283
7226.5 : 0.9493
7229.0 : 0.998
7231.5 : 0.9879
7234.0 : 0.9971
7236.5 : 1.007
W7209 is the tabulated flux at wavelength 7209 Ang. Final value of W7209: 0.9025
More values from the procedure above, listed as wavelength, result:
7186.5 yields 0.9774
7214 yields 0.9426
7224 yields 0.9283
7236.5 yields 1.007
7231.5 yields 0.9879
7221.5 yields 0.9479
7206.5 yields 0.8724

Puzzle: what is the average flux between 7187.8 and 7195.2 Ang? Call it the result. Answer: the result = 0.971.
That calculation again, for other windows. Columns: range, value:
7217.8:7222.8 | 0.967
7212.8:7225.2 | 0.957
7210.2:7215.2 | 0.939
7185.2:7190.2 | 0.982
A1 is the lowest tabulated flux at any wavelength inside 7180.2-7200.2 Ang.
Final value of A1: 0.9231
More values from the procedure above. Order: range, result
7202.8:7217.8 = 0.8724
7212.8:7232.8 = 0.9283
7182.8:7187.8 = 0.9382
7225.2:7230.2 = 0.9493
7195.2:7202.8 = 1.011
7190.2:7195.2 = 0.9592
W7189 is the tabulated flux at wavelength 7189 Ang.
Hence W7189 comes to 0.9883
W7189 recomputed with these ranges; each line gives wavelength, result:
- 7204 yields 0.9486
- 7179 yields 0.9509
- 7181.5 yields 0.9231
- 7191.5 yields 0.9592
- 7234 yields 0.9971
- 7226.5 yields 0.9493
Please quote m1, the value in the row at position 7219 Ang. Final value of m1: 0.9876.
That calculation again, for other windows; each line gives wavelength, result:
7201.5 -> 1.066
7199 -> 1.075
